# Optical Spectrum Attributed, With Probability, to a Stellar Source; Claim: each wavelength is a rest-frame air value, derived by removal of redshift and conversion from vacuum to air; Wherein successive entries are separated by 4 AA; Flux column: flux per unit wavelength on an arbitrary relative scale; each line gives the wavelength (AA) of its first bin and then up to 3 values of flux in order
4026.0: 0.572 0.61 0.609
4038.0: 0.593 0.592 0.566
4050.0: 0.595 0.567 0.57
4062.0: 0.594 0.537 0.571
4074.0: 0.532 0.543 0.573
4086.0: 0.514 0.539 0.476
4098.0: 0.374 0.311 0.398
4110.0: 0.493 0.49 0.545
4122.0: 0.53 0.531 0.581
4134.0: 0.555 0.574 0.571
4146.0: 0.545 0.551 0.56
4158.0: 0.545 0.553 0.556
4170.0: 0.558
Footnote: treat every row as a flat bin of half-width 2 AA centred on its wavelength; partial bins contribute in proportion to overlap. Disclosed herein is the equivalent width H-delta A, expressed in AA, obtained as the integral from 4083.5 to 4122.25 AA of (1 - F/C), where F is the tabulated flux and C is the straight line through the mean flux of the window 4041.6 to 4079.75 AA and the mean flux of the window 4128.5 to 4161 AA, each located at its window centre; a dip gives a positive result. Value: 6.69 AA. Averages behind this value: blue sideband 0.566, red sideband 0.56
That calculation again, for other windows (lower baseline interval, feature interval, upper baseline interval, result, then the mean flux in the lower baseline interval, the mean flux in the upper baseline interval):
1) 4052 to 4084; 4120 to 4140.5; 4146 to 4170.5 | 0.0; 0.561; 0.553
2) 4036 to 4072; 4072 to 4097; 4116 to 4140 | 1.9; 0.576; 0.553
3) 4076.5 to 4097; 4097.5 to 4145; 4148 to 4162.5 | 3.2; 0.521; 0.552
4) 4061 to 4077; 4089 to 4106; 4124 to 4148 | 4.3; 0.555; 0.559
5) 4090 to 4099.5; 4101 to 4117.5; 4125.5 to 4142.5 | 1.8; 0.452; 0.564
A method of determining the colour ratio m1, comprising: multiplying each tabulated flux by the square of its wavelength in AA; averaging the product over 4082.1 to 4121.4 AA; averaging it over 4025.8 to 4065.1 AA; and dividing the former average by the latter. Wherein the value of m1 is 0.8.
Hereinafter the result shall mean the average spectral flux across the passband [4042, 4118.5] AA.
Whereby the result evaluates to 0.517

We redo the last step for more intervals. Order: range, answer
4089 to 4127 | 0.465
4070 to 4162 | 0.517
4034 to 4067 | 0.58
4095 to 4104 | 0.357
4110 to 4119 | 0.509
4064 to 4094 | 0.54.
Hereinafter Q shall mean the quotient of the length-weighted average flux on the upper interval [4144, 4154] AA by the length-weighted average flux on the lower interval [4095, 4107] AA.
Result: 1.5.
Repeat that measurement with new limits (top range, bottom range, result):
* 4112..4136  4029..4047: 0.91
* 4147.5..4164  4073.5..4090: 1.02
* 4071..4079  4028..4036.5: 0.89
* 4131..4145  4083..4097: 1.12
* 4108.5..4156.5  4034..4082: 0.95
